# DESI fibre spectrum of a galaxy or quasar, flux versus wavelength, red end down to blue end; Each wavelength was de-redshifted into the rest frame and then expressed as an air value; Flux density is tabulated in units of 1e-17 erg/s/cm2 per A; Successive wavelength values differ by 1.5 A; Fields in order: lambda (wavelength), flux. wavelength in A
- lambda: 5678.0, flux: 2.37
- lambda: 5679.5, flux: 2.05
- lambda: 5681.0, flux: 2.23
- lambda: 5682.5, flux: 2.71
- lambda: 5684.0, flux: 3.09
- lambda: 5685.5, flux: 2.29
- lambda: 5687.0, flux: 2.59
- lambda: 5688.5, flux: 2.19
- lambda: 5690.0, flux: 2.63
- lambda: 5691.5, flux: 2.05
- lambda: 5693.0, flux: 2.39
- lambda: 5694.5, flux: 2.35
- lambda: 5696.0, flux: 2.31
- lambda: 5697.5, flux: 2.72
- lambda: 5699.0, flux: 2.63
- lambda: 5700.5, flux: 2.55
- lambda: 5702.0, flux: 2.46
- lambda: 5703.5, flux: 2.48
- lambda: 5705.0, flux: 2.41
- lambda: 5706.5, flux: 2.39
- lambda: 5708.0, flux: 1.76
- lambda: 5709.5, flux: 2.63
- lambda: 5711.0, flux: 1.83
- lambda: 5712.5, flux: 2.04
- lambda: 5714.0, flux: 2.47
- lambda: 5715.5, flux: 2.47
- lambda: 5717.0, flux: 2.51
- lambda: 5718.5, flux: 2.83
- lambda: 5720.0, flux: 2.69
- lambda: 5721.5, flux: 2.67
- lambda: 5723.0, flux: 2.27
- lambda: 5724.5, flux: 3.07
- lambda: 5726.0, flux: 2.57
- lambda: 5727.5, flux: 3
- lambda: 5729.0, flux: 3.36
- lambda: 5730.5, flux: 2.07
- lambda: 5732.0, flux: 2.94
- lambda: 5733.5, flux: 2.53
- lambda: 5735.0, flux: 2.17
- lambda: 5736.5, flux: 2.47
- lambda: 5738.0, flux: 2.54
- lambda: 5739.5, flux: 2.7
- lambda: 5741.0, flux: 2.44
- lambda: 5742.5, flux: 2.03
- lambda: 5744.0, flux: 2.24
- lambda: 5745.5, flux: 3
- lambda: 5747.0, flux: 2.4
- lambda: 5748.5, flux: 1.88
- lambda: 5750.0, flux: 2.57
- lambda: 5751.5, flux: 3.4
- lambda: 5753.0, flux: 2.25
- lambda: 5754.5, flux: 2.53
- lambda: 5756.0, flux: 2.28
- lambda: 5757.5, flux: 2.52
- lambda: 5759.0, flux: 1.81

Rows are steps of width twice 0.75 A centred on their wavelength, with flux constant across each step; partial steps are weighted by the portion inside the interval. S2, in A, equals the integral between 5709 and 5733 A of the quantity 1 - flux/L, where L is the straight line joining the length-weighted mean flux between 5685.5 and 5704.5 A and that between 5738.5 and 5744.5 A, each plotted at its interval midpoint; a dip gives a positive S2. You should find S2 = -1.91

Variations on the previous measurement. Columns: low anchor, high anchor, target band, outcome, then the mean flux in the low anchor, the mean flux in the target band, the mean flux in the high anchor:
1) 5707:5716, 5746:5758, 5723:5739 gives -2.2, 2.2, 2.65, 2.49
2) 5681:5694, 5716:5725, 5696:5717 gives 1.6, 2.47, 2.38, 2.66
